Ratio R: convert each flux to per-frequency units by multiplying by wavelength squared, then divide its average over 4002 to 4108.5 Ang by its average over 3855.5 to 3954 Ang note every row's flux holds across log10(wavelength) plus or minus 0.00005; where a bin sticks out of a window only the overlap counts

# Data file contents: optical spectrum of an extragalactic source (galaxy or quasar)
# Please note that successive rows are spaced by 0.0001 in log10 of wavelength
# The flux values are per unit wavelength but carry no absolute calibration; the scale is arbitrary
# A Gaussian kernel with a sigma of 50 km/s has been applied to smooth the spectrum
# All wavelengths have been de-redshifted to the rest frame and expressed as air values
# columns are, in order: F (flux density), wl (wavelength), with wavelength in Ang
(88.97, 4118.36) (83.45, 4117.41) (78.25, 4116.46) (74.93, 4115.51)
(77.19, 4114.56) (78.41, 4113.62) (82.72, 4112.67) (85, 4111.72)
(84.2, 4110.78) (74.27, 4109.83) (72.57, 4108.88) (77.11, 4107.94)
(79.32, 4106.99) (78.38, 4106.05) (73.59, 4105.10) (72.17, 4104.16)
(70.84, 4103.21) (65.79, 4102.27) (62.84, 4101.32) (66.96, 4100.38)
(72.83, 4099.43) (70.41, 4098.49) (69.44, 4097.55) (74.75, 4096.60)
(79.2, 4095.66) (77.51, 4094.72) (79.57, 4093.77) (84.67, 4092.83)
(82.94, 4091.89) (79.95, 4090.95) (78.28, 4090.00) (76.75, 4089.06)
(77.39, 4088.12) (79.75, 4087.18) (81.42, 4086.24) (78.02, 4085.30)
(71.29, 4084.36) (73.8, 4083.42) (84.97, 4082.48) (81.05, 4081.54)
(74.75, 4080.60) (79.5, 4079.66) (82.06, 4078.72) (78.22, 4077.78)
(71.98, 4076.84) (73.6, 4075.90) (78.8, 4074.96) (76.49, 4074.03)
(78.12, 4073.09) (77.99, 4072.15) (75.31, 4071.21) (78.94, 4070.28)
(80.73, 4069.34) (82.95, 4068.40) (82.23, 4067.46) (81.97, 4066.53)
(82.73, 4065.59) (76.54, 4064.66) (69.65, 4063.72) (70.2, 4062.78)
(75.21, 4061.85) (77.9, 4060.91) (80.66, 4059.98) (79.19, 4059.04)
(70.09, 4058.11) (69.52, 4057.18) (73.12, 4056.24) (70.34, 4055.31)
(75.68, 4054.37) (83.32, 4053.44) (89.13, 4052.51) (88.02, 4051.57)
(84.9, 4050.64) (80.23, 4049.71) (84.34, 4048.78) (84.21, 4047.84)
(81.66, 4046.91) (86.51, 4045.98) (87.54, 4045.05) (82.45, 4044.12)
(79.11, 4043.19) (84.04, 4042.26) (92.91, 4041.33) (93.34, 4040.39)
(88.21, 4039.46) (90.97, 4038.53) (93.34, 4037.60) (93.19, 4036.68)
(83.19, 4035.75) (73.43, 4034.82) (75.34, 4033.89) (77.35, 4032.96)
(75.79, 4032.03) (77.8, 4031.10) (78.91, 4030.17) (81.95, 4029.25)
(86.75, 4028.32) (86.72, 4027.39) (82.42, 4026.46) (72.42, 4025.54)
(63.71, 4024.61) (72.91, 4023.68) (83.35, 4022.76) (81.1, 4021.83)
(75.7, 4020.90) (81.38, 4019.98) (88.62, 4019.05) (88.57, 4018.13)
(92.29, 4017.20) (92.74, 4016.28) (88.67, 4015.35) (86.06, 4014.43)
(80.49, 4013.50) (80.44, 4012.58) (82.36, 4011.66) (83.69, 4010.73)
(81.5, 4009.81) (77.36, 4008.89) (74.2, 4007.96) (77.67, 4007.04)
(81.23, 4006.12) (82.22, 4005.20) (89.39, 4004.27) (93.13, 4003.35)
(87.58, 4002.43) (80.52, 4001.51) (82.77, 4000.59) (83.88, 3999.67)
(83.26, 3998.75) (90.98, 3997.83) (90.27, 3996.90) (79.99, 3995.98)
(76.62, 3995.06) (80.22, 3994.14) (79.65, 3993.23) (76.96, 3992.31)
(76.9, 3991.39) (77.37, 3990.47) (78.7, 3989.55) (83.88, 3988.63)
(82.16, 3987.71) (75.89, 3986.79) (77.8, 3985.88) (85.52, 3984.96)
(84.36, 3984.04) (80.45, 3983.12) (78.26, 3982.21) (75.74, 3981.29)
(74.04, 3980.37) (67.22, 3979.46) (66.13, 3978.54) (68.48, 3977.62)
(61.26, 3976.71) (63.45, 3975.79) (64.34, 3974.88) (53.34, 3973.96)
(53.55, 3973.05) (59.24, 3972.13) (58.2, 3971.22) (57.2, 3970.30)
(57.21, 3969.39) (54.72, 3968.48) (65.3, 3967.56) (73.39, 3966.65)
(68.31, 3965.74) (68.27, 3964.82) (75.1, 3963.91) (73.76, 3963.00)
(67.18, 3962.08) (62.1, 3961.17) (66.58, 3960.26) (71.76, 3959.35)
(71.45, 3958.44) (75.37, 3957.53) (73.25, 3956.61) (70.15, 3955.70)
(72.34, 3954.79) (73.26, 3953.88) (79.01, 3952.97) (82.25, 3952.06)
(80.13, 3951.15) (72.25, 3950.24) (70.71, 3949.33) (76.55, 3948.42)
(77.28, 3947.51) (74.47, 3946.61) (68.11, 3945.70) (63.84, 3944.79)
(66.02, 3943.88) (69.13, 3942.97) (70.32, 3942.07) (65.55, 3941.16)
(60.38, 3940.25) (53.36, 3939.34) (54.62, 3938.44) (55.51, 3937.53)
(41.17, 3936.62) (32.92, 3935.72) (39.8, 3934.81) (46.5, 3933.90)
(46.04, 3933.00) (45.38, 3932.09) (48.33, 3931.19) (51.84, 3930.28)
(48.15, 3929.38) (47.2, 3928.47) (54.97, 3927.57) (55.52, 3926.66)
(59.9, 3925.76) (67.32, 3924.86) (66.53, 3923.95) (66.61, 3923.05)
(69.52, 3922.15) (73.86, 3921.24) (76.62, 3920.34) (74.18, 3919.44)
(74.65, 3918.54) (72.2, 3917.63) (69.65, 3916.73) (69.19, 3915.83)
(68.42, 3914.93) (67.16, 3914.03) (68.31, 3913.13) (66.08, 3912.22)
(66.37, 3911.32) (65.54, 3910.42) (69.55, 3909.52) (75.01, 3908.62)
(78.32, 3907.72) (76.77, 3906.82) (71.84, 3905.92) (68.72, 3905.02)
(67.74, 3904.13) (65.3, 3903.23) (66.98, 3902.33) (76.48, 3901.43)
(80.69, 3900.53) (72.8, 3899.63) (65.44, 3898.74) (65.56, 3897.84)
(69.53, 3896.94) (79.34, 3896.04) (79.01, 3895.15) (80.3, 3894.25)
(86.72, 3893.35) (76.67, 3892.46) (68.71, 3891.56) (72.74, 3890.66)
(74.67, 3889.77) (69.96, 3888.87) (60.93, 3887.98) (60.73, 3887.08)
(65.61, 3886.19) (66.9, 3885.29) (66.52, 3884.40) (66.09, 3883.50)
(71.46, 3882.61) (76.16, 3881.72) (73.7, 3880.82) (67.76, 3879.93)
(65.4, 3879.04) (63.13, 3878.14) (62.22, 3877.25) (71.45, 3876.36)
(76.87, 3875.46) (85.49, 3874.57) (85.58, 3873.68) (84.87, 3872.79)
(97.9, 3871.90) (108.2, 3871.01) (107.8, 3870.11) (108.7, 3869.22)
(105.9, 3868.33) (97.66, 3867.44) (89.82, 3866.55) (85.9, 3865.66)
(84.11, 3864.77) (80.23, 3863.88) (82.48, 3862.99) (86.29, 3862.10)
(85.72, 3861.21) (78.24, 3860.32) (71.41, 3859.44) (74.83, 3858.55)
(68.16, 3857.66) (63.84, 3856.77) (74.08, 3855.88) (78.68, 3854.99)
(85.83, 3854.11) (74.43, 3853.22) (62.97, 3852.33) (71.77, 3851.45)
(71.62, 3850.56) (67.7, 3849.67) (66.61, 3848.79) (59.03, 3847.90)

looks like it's 1.22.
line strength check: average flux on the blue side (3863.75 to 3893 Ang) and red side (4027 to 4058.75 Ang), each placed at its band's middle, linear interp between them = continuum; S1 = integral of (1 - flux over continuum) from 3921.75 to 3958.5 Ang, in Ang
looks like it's 8.1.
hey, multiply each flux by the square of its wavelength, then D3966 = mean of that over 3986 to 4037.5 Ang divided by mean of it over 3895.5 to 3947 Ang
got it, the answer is 1.34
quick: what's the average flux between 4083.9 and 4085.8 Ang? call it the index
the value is 74.8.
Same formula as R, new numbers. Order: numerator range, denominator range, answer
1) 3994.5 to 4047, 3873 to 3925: 1.24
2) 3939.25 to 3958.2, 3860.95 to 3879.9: 0.86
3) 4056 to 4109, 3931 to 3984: 1.25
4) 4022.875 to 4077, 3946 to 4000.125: 1.14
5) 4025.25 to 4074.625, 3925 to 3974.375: 1.36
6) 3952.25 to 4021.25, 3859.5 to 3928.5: 1.07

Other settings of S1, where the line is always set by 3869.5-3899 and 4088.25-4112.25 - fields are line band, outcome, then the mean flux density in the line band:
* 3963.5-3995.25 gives 1.9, 70.8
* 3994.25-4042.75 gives -4.9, 83.1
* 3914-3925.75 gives 0.8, 70.2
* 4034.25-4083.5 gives -3.3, 80.6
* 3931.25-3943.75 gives 3.8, 52.6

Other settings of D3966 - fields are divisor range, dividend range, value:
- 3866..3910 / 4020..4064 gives 1.14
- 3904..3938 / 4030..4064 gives 1.39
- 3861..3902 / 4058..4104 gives 1.08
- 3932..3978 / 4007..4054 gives 1.34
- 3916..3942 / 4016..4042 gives 1.50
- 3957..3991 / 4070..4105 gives 1.16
